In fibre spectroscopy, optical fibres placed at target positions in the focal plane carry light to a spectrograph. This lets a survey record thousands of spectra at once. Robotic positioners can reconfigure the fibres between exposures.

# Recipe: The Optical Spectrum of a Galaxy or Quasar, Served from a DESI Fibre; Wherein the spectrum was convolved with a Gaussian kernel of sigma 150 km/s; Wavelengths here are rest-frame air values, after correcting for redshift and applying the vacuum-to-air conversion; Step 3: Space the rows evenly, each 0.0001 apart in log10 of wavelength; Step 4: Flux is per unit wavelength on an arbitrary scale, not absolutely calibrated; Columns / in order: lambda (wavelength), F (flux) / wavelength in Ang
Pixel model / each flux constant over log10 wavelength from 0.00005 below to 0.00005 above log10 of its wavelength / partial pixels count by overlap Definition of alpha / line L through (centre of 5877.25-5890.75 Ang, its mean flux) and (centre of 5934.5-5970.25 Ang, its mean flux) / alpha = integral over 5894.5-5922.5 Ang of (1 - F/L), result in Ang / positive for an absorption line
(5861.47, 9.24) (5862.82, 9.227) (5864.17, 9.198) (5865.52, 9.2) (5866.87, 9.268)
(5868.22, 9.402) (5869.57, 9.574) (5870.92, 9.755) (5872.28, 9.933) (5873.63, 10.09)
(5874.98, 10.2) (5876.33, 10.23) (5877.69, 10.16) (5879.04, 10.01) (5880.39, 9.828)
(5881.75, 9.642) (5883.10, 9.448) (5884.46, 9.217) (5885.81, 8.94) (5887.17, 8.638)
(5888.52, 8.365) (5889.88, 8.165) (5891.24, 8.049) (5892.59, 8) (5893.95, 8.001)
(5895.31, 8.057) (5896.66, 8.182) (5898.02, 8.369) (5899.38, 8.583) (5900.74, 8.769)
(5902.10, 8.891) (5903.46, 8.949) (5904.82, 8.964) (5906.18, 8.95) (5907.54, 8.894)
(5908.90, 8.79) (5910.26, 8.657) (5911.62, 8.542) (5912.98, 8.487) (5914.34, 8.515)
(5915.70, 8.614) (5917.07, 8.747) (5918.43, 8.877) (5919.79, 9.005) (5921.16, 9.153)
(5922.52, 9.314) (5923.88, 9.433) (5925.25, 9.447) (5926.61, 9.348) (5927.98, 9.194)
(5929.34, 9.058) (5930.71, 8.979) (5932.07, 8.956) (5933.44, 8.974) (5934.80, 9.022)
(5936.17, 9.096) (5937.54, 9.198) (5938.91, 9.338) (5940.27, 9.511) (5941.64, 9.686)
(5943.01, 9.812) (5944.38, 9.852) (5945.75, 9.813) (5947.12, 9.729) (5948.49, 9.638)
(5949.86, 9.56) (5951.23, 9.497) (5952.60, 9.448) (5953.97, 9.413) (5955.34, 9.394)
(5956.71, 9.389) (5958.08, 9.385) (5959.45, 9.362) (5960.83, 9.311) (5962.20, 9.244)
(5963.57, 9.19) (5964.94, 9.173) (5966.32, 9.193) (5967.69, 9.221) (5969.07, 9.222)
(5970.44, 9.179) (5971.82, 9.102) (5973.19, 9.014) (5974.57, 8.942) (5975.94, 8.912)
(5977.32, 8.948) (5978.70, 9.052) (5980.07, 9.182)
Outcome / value 1.7 Ang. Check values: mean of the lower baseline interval 9.21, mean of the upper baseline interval 9.41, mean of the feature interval 8.71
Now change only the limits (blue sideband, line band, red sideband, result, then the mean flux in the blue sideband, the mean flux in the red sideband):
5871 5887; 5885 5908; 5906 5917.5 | 1.63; 9.75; 8.68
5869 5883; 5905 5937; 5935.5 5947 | 2.32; 9.93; 9.54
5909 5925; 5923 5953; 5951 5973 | -1.09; 8.86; 9.29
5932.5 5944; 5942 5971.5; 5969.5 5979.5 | -0.80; 9.33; 9.03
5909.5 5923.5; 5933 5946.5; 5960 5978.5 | -0.74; 8.81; 9.12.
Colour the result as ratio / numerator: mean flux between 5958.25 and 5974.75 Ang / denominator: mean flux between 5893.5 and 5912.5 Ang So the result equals 1.07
